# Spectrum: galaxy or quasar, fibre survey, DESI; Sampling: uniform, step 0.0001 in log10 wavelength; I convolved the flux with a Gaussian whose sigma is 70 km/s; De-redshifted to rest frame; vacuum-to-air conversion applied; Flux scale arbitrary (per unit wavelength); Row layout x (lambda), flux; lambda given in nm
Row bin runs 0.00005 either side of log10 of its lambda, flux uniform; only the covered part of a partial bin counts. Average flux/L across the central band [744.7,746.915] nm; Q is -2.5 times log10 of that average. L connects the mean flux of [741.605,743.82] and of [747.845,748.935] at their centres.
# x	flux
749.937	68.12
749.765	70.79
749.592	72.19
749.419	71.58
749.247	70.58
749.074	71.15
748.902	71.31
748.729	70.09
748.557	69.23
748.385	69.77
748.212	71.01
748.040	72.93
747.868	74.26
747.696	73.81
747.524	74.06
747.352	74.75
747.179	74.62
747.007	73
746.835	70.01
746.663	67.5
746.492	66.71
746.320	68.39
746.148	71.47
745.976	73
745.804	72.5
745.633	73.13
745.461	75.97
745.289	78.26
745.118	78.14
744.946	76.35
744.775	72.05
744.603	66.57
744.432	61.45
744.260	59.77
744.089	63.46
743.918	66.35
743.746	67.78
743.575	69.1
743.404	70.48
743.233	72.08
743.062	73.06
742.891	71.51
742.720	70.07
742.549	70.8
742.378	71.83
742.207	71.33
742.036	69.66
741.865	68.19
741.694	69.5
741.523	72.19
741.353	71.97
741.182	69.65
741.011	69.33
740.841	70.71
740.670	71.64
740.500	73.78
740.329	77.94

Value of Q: -0.03 mag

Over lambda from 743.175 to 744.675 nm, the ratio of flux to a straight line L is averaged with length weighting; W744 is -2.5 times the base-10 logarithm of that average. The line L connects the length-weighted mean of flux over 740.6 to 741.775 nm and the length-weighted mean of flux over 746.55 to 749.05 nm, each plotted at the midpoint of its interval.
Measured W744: 0.078 mag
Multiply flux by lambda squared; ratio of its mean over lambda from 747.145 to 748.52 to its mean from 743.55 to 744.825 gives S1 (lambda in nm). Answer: 1.1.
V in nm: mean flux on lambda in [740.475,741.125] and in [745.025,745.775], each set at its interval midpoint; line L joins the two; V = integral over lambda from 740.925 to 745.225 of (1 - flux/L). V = 0.22 nm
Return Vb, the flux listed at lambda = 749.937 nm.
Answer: 68.12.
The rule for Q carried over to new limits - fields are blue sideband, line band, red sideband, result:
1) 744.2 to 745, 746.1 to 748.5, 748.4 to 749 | -0.04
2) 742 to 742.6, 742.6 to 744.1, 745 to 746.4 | 0.03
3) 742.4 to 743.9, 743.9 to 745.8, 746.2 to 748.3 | 0.01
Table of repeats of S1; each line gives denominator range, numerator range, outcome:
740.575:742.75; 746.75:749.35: 1.04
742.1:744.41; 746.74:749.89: 1.06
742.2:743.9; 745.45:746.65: 1.02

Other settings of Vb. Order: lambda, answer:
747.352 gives 74.75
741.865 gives 68.19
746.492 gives 66.71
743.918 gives 66.35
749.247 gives 70.58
